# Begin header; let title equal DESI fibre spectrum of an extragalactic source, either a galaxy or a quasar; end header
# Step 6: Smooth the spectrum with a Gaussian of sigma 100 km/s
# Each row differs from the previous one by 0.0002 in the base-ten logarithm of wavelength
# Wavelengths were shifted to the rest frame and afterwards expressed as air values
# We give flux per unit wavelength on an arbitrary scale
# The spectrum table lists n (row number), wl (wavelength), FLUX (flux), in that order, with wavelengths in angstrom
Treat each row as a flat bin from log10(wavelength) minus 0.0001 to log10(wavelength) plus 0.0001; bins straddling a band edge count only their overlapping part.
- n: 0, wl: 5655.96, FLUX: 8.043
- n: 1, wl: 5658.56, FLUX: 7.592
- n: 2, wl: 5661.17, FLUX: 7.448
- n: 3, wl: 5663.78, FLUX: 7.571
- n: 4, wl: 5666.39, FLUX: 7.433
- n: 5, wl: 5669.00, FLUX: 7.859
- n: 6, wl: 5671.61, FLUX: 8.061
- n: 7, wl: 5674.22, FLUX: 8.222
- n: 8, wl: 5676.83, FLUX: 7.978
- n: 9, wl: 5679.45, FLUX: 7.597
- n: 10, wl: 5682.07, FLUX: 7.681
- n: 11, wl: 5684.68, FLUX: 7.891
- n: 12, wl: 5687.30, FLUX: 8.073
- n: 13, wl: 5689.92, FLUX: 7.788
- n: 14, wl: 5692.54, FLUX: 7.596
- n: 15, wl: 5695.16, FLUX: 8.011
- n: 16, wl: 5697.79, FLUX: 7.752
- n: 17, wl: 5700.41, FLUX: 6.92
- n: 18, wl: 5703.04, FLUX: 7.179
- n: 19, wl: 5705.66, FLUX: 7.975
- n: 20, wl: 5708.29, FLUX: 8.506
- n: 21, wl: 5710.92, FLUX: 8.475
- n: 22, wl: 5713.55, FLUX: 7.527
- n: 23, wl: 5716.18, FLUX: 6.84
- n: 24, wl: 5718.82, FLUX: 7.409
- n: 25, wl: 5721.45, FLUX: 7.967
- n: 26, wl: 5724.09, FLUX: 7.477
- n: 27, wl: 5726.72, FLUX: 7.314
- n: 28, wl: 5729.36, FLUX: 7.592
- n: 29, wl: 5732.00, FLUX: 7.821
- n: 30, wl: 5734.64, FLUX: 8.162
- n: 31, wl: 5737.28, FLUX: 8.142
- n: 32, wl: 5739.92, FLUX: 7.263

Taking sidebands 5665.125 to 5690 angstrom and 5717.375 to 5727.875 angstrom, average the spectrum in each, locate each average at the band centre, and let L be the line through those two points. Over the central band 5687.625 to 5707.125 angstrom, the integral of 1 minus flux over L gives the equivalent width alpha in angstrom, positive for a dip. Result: 0.2 angstrom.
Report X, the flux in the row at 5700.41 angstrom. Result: 6.92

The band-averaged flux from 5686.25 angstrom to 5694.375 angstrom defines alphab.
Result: 7.83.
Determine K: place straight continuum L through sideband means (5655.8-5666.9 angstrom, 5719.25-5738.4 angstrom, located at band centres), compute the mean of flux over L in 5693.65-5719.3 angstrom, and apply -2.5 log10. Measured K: 0.005 mag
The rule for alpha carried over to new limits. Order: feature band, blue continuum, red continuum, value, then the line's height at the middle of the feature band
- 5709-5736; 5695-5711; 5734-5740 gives 0.7 angstrom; 7.87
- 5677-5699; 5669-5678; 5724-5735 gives 0.4 angstrom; 7.96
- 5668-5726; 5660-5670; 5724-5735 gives -1.1 angstrom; 7.61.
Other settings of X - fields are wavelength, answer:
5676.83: 7.978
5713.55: 7.527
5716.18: 6.84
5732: 7.821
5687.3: 8.073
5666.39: 7.433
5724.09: 7.477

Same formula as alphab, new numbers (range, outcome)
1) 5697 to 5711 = 7.75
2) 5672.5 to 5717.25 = 7.77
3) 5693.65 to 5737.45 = 7.7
